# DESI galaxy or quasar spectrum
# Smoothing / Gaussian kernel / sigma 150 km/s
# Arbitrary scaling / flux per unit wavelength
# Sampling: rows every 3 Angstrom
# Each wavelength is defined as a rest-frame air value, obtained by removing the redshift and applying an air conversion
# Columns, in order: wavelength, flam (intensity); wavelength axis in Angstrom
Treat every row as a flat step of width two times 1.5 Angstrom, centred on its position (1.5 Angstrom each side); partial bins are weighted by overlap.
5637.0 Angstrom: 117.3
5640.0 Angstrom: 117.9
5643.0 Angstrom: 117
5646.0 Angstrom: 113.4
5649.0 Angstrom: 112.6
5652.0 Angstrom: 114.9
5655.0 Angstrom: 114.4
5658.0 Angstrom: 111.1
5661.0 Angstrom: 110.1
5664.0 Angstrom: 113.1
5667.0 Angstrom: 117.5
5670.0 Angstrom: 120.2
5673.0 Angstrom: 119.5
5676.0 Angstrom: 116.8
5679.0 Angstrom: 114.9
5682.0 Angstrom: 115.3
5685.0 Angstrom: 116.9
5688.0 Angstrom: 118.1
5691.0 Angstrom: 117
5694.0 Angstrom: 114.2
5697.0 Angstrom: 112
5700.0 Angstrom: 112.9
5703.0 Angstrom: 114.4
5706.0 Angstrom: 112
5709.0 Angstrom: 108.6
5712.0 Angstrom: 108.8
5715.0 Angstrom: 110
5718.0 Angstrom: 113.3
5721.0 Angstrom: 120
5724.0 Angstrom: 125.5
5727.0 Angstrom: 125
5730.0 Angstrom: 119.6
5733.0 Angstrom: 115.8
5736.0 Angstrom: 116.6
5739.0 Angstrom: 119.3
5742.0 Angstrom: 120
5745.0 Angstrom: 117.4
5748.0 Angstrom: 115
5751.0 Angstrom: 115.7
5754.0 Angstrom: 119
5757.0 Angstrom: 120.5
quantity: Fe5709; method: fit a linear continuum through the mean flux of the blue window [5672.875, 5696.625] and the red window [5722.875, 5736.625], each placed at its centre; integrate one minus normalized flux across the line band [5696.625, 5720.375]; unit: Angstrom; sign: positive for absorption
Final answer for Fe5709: 1.3 Angstrom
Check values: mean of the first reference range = 116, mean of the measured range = 112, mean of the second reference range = 121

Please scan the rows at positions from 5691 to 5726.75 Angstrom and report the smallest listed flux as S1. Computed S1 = 108.6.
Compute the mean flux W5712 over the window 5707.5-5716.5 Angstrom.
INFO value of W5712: 109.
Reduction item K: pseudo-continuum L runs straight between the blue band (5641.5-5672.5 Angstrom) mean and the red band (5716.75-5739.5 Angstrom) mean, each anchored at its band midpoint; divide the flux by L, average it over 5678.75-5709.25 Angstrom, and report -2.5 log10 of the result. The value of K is 0.03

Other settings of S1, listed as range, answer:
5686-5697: 112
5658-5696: 110.1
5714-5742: 110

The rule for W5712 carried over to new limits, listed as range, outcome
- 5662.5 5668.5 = 115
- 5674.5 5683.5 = 116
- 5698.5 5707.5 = 113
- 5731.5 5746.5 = 118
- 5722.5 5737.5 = 120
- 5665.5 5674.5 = 119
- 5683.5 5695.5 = 117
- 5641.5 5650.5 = 114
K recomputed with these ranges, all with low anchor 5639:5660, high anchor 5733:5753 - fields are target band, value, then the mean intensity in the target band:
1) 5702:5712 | 0.05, 111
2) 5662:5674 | -0.02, 117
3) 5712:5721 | 0.04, 113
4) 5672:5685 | -0.01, 117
